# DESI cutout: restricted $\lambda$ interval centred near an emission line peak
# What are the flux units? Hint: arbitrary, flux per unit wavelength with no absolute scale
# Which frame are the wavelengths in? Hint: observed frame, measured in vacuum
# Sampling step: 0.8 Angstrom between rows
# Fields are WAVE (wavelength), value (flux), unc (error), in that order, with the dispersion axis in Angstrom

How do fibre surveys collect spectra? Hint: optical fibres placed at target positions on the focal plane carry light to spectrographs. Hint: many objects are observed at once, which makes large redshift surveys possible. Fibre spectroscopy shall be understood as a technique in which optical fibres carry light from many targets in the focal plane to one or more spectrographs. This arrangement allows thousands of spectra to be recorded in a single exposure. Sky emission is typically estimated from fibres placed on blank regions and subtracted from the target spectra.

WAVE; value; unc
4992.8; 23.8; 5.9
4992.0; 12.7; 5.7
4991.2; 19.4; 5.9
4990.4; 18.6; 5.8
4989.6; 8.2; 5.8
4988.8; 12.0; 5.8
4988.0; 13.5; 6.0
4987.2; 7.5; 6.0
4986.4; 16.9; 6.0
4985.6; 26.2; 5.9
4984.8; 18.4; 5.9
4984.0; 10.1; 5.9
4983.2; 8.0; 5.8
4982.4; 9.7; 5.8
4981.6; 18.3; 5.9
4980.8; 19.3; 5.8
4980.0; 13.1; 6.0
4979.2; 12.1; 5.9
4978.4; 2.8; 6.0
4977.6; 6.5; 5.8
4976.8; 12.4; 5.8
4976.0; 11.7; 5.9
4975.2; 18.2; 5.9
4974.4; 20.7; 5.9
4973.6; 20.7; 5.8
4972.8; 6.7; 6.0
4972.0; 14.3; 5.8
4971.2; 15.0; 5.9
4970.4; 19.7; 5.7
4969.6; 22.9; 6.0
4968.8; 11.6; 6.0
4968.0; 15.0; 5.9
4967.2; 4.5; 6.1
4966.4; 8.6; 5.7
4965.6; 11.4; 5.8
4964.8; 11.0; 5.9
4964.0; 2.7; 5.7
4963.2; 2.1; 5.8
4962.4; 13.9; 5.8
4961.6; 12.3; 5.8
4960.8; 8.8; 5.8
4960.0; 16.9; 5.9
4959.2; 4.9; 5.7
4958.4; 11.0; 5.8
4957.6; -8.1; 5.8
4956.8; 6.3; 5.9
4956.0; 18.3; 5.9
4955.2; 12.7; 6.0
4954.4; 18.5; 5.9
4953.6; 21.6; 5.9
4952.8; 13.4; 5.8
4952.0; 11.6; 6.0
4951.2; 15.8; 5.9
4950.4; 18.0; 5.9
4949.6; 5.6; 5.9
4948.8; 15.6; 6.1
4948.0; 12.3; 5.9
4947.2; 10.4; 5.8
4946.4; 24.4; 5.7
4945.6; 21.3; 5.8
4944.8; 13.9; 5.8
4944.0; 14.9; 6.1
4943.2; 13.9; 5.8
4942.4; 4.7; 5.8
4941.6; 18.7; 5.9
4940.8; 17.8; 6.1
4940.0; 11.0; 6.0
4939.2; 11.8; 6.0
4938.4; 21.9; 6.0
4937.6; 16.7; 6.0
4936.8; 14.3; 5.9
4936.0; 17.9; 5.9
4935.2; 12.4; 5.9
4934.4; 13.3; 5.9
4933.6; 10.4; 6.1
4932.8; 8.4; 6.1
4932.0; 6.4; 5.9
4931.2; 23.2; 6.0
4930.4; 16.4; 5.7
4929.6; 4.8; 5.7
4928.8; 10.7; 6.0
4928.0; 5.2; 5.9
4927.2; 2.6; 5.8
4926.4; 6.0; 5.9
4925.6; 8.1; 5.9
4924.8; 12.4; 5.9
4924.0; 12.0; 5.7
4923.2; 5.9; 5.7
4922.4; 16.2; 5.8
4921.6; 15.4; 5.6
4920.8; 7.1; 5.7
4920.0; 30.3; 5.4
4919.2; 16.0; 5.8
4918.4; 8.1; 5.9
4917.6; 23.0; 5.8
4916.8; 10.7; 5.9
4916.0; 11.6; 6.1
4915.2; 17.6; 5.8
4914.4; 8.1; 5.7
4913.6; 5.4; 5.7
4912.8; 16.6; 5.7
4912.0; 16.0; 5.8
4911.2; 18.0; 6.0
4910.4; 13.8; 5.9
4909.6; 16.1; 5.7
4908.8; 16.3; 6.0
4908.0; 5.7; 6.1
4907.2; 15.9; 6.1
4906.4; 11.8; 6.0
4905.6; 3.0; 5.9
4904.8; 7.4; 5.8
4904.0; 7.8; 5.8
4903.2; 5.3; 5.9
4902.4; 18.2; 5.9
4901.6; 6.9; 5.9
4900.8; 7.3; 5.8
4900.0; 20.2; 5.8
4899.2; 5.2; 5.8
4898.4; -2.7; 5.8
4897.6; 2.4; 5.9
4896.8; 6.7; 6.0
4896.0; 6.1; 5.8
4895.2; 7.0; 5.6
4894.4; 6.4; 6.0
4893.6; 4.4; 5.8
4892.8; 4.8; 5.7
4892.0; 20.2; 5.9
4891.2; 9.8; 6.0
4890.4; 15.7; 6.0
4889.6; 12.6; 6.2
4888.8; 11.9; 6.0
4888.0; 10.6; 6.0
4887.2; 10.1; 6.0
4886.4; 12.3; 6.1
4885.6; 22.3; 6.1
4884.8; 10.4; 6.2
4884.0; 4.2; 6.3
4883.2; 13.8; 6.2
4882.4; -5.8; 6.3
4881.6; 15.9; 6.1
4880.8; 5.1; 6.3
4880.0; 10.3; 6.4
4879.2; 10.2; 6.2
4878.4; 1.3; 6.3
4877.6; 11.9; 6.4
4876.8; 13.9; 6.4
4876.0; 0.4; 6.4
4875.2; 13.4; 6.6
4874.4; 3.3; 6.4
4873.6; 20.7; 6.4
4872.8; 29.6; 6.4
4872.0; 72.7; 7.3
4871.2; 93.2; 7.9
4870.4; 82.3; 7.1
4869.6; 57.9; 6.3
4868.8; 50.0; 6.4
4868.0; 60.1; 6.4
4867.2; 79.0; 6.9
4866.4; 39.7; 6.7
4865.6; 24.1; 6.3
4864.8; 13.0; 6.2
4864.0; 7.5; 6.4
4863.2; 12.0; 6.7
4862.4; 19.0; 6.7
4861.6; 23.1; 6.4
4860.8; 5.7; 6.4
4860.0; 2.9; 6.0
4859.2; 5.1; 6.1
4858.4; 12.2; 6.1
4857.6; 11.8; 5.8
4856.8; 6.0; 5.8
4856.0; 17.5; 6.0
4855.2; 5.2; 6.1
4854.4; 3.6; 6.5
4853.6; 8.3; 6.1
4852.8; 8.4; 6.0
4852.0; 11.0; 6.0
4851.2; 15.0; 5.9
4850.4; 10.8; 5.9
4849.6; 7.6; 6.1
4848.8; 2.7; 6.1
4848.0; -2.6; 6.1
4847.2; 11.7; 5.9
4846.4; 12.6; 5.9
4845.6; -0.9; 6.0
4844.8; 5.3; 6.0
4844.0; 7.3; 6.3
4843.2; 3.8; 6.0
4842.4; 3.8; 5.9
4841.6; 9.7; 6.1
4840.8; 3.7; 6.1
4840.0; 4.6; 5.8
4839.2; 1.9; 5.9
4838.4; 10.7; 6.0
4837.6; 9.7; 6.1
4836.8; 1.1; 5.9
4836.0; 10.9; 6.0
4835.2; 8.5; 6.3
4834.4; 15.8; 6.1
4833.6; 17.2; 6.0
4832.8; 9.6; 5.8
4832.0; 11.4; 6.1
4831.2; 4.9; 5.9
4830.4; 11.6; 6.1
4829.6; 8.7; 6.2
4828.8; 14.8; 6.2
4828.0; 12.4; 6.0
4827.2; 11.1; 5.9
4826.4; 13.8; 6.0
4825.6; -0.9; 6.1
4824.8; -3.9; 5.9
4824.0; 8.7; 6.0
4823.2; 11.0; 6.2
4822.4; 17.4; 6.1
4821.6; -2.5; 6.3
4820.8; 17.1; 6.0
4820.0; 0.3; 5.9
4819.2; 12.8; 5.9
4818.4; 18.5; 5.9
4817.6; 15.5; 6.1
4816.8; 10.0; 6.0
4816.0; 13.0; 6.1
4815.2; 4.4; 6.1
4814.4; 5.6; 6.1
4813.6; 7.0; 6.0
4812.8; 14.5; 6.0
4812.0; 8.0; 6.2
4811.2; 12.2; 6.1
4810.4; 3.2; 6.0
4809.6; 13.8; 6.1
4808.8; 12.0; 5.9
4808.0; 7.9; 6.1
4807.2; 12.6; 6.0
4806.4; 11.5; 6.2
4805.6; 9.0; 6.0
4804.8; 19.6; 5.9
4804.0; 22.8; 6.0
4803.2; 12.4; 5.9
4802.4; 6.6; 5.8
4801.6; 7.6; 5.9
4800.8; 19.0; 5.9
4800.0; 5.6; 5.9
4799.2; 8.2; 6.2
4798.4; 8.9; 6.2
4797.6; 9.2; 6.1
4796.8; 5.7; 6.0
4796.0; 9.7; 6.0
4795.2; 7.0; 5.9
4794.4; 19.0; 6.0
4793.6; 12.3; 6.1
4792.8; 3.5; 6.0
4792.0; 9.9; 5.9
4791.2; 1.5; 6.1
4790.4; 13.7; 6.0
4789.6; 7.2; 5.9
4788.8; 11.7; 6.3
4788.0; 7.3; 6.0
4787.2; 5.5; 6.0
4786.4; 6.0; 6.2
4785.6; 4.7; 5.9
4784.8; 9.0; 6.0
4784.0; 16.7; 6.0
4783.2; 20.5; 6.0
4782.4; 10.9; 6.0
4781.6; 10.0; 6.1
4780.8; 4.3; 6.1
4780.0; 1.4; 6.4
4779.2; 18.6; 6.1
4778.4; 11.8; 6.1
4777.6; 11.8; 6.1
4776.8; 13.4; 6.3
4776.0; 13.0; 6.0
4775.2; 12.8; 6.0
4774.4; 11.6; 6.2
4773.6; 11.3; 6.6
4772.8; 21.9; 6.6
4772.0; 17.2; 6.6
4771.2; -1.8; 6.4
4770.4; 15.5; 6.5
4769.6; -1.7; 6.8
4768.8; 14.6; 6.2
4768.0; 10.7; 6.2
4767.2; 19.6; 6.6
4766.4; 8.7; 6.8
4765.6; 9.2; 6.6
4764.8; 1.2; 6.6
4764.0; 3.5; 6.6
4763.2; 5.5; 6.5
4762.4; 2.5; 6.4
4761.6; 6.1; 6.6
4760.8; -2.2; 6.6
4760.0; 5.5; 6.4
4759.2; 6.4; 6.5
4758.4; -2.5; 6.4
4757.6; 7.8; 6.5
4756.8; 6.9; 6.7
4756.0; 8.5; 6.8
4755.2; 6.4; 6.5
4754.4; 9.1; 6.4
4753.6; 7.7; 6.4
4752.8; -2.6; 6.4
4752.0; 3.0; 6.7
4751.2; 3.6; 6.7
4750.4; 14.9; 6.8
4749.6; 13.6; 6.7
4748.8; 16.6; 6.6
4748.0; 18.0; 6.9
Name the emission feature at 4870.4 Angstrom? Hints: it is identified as [O II] 3727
